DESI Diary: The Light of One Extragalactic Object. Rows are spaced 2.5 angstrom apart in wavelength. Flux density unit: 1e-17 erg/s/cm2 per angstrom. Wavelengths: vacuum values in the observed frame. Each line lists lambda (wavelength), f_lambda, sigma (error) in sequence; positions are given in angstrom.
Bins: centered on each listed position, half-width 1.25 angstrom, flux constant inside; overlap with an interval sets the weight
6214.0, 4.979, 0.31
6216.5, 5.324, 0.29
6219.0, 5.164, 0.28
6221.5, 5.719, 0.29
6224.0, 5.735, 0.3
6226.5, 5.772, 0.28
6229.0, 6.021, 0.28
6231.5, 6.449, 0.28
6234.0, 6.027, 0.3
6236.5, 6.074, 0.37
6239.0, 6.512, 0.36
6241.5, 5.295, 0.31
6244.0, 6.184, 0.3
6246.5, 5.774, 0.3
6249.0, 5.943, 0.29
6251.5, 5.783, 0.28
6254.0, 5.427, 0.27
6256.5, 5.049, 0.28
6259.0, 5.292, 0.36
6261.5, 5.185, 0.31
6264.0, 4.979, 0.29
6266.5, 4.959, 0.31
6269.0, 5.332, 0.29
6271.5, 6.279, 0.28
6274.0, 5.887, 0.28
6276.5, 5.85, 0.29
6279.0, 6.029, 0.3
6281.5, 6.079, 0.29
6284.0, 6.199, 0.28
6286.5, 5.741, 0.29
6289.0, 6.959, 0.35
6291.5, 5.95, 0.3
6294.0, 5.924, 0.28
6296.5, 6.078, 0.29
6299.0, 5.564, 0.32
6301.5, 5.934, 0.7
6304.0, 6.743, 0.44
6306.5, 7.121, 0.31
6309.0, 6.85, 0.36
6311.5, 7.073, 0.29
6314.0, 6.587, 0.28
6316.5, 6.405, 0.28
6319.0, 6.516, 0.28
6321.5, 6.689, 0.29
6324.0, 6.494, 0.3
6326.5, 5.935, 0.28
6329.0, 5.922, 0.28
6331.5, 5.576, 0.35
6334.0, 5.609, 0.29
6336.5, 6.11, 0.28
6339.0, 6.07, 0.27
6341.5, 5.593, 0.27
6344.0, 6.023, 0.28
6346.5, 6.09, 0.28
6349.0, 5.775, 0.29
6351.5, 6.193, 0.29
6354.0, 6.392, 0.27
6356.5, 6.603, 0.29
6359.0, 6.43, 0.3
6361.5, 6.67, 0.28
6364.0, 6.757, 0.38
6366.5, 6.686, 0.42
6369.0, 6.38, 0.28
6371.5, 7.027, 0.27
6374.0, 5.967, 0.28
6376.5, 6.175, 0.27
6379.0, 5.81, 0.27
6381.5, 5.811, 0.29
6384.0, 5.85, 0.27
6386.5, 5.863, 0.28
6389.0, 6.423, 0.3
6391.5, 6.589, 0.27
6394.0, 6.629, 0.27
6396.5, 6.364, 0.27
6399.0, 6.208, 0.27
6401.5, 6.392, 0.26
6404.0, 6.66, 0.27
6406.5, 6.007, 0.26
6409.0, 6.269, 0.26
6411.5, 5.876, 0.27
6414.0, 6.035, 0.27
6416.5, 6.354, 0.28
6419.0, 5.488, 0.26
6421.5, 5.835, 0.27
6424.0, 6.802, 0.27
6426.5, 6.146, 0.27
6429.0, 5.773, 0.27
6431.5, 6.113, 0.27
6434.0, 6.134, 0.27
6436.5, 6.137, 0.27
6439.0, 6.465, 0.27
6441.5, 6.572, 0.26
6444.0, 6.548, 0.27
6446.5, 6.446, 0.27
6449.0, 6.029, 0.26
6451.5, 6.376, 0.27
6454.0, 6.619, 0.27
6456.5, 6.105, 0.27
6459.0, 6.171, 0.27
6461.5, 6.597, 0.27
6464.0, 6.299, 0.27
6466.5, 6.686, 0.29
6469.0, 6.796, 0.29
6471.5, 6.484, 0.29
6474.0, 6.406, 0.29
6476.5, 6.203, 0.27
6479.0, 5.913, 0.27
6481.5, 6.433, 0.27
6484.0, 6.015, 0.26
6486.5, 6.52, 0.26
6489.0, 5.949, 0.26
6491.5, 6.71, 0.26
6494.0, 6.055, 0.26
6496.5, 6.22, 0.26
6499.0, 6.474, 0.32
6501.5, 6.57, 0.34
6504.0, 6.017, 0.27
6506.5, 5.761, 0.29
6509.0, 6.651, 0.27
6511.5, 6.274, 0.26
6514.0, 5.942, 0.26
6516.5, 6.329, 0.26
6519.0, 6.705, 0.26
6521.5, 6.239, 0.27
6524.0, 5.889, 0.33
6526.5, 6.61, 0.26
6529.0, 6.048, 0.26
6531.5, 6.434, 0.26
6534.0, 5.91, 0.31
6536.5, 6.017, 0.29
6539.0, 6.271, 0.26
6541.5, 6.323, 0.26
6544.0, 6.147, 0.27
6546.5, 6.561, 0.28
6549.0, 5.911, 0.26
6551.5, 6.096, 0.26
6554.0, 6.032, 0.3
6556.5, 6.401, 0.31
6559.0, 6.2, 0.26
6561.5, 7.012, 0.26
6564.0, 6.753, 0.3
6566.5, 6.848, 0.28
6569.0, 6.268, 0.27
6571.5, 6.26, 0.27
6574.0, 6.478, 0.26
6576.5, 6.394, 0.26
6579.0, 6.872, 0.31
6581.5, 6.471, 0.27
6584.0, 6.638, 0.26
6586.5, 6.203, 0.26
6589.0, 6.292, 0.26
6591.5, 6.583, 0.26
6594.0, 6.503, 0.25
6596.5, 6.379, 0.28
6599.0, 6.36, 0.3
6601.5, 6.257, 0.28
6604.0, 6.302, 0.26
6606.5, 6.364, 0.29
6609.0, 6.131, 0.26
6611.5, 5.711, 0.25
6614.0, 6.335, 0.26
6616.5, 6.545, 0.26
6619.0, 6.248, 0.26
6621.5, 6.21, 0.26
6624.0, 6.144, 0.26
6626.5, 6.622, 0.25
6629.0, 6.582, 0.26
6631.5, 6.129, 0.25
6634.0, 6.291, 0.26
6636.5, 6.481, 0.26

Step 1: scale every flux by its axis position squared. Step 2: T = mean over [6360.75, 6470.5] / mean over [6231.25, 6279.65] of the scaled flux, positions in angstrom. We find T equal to 1.16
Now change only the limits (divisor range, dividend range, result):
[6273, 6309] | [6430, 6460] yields 1.07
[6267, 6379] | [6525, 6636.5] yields 1.10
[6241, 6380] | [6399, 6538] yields 1.08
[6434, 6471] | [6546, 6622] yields 1.04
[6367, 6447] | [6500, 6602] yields 1.06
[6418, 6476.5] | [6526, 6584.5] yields 1.04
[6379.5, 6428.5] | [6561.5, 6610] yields 1.11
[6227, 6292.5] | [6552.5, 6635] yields 1.22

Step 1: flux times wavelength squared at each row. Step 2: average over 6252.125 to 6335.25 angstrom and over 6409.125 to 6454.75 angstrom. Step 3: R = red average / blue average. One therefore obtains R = 1.1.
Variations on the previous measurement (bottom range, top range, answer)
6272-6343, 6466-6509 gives 1.08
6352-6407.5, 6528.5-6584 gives 1.06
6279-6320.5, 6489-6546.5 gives 1.05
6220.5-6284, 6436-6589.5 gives 1.20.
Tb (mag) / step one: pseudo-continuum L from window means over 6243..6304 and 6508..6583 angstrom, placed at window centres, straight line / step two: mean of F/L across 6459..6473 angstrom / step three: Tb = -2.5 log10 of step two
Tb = -0.06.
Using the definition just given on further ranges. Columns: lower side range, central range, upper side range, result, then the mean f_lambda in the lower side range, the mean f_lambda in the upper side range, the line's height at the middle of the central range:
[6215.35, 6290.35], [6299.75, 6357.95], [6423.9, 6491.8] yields -0.05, 5.77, 6.32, 5.97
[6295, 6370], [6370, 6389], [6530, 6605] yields 0.04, 6.29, 6.37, 6.31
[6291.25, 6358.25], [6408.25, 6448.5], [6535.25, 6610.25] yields 0.02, 6.22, 6.38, 6.29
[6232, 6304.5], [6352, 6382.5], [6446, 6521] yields -0.06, 5.83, 6.32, 6.05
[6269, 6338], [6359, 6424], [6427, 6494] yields 0.00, 6.21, 6.32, 6.27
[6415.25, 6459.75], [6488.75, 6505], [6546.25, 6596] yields 0.00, 6.23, 6.44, 6.32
